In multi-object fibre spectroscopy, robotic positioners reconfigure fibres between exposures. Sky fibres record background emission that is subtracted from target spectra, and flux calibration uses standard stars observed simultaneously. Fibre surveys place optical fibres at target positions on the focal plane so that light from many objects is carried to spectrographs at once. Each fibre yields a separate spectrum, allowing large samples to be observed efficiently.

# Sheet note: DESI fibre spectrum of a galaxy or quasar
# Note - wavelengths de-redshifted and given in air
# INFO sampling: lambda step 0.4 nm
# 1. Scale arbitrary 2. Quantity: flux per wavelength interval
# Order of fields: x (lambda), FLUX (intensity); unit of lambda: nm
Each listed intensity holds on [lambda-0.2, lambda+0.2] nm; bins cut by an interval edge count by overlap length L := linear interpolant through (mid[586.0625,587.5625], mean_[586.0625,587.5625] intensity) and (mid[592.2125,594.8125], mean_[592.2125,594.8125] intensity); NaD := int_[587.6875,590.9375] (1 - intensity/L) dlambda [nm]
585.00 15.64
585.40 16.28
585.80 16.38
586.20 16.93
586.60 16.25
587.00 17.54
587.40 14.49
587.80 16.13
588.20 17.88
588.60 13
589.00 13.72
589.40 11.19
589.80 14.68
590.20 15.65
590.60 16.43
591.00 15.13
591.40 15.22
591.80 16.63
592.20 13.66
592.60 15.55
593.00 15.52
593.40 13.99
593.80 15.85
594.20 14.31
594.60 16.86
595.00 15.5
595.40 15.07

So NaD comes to 0.225 nm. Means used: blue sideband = 16.3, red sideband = 15.2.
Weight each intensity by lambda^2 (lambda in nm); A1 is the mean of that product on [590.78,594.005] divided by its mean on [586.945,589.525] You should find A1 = 1.04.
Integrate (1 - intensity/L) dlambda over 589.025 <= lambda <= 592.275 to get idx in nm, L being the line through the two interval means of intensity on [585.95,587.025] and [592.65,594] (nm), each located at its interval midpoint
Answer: 0.20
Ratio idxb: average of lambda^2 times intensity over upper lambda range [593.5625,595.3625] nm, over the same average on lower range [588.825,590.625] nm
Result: 1.12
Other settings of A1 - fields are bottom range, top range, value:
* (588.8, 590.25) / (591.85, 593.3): 1.11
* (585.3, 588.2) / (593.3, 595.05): 0.96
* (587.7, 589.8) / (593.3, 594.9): 1.09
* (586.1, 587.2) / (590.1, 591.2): 0.94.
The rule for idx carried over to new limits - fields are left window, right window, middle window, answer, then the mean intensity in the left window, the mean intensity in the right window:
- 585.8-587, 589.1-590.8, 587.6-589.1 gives 0.02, 16.7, 14.4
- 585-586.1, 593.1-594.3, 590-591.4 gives -0.03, 16.3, 14.8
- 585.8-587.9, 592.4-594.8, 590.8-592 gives 0.00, 16.3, 15.3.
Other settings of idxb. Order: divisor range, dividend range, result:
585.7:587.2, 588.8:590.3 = 0.82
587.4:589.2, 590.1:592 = 1.06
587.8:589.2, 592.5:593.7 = 1.02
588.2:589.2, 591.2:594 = 1.08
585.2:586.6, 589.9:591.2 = 0.96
